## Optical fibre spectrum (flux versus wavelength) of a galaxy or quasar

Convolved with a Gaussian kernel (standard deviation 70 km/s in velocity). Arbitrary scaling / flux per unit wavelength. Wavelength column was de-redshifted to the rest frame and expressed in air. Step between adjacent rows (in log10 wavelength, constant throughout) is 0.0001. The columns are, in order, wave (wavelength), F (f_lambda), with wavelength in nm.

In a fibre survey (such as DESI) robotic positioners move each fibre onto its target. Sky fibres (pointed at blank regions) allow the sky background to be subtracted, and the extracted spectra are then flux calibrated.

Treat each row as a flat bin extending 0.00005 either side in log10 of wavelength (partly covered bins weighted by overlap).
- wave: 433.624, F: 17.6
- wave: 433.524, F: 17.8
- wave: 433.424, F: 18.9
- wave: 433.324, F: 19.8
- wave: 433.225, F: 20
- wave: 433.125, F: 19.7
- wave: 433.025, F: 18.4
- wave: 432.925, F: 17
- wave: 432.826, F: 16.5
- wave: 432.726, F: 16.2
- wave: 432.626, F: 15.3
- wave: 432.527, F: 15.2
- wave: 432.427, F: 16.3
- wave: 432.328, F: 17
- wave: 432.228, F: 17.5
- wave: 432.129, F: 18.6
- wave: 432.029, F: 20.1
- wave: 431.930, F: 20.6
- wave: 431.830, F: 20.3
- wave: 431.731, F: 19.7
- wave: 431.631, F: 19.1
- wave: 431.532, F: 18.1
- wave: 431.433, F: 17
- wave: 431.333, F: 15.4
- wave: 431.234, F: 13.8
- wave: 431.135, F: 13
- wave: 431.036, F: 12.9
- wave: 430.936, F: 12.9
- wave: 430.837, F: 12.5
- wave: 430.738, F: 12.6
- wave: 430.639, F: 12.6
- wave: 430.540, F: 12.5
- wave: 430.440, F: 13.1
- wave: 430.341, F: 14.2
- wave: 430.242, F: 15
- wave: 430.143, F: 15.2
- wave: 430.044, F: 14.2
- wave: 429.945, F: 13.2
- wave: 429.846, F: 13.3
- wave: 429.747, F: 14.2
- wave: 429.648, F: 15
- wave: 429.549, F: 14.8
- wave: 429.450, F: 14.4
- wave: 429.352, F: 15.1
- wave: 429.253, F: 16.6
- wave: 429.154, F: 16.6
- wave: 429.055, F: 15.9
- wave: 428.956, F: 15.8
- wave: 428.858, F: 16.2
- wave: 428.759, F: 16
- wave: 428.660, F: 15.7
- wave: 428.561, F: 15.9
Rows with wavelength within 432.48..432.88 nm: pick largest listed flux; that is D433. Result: 16.5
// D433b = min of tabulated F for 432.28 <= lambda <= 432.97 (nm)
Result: 15.2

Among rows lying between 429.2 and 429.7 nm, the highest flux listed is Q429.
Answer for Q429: 16.6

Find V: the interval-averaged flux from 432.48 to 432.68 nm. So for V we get 15.3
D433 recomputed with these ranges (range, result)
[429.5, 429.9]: 15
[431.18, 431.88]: 20.3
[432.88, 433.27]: 20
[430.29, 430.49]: 14.2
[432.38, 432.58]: 16.3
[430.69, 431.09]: 12.9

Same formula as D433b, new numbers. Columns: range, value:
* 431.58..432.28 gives 17.5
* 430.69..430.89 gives 12.5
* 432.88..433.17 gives 17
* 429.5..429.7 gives 14.8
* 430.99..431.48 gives 12.9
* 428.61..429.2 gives 15.7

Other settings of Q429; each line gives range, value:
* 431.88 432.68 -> 20.6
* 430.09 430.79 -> 15.2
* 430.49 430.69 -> 12.6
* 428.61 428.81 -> 16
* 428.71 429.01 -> 16.2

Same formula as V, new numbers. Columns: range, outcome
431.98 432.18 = 19.3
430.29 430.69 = 13.1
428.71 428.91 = 16.1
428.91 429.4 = 16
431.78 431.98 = 20.5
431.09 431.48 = 14.8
